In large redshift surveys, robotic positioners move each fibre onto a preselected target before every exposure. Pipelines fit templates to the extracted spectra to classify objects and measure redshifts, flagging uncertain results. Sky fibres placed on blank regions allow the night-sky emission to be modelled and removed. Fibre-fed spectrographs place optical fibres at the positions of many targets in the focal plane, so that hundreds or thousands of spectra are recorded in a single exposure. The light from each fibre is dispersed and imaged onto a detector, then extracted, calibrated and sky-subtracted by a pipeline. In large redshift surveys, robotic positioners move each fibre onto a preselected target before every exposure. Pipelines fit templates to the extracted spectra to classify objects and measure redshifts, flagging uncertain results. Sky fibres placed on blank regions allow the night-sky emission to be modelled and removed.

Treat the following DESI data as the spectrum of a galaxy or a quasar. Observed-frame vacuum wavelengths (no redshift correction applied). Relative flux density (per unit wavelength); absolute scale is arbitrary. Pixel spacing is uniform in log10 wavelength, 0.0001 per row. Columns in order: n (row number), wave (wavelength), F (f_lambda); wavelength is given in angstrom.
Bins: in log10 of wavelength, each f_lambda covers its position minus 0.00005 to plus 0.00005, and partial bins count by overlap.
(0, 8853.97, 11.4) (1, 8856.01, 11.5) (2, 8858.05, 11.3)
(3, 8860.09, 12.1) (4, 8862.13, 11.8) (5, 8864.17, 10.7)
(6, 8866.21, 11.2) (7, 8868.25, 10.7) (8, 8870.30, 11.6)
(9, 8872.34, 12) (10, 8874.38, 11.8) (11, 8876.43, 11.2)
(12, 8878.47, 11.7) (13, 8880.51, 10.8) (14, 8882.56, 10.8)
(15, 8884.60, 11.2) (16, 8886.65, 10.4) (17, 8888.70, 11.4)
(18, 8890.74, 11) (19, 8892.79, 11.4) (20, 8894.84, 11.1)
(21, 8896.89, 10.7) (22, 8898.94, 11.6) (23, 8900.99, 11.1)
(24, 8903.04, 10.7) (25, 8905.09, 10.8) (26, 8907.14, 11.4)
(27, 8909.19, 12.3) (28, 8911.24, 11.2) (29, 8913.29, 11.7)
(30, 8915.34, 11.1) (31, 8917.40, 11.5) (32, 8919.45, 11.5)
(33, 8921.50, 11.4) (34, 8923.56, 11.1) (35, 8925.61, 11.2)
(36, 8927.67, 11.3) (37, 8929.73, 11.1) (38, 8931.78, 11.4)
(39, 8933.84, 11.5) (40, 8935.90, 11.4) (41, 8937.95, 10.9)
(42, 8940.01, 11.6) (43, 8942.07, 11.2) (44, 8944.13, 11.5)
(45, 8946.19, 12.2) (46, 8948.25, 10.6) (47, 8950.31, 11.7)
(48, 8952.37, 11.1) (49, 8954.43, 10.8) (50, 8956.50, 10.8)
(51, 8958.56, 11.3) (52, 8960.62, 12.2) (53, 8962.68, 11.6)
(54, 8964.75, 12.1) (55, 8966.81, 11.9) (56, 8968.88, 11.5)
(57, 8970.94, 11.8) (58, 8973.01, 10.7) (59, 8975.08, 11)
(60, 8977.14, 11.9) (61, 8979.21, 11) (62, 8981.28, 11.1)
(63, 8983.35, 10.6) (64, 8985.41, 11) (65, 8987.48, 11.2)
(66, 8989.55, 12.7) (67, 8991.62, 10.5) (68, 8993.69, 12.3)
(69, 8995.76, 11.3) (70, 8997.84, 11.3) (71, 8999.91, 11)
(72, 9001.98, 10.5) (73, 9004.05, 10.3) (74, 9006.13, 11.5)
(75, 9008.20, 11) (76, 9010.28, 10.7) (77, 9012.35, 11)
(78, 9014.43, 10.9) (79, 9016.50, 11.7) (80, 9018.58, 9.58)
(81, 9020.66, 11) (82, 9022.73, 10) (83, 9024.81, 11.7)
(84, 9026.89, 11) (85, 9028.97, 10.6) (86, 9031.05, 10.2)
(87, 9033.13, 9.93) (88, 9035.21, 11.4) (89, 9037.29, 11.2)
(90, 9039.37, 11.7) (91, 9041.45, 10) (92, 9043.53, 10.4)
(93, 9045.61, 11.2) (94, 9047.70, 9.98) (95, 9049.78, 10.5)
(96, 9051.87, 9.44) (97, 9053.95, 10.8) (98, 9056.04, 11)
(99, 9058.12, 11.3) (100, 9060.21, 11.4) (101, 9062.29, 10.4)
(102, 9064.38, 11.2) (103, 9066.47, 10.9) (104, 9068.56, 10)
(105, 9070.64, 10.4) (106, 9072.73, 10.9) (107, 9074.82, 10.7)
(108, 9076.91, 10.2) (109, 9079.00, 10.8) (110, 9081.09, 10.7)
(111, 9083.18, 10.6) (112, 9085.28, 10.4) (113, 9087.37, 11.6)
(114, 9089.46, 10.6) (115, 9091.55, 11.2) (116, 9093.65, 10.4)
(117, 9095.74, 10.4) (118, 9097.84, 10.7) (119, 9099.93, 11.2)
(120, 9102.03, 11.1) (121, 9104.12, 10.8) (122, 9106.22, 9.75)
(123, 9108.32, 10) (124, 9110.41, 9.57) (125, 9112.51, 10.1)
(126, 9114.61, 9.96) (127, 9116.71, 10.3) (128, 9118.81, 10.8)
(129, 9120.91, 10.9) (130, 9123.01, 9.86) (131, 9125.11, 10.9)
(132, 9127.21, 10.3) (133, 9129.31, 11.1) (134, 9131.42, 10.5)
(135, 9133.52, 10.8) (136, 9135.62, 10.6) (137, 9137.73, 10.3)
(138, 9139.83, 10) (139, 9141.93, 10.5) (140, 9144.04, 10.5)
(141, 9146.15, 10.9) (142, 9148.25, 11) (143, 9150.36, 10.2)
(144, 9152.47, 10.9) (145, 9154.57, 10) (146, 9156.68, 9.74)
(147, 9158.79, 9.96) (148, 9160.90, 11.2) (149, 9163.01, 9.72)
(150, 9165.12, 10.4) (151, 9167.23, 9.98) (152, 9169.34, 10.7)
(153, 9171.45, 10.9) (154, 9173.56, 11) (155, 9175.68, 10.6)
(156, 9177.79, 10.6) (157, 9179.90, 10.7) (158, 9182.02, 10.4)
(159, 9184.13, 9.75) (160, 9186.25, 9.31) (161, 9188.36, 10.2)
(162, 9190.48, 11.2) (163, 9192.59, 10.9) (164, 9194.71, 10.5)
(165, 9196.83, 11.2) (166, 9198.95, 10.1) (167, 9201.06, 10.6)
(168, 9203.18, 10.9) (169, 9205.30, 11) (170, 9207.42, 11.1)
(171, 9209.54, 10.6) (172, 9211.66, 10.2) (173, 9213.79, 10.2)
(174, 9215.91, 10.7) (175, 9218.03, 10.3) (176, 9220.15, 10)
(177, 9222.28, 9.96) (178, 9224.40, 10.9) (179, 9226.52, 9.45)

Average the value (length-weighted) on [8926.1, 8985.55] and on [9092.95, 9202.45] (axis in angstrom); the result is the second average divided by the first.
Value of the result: 0.92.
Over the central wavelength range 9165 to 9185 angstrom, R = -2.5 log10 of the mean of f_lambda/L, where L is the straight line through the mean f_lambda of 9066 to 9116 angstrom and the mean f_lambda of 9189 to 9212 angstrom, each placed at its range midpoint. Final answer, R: 0.02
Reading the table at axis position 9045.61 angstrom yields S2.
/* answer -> 11.2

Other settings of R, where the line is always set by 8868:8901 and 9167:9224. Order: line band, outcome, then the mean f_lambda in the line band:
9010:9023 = 0.02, 10.7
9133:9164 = 0.02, 10.4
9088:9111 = 0.02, 10.6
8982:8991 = -0.03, 11.3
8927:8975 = -0.03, 11.4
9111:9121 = 0.04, 10.3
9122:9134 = 0.01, 10.6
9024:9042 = 0.00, 10.9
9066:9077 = 0.03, 10.5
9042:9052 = 0.05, 10.4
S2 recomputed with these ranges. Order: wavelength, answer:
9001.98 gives 10.5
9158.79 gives 9.96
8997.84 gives 11.3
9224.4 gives 10.9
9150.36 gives 10.2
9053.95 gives 10.8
